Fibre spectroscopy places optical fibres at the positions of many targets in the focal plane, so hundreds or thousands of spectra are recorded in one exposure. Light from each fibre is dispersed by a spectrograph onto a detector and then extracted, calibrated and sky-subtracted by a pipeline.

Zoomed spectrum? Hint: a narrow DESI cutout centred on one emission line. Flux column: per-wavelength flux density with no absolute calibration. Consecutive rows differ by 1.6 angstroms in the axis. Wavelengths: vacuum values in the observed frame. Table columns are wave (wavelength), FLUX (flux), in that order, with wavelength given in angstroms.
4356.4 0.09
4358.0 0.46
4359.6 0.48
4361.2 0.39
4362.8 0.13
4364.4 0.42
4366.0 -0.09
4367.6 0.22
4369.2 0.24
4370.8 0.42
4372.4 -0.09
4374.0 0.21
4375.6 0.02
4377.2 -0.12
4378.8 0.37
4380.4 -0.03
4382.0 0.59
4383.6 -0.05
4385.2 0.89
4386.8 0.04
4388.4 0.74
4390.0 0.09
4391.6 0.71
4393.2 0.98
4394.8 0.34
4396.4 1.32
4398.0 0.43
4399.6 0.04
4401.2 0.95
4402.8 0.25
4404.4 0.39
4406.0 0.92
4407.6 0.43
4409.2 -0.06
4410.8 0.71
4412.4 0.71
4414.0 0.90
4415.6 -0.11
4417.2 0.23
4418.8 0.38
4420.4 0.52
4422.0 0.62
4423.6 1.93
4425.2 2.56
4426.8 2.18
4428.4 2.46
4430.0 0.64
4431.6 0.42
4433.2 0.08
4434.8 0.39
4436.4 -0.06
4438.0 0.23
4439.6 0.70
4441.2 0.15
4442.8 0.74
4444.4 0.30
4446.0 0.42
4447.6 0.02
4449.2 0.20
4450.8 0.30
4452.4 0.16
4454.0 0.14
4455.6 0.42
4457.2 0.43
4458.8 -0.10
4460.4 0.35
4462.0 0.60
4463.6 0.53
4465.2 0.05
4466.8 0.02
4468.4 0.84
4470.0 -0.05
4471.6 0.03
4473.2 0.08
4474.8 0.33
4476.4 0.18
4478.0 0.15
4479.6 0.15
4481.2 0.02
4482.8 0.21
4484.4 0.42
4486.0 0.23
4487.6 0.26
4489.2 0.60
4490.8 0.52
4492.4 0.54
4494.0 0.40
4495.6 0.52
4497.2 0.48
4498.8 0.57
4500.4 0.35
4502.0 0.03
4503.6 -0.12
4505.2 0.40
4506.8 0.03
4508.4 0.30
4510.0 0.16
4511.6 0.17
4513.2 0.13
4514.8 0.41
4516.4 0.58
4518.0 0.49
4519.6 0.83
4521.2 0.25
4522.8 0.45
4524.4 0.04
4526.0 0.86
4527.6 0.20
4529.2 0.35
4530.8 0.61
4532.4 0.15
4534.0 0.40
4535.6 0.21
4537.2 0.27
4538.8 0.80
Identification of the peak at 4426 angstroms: [O II]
